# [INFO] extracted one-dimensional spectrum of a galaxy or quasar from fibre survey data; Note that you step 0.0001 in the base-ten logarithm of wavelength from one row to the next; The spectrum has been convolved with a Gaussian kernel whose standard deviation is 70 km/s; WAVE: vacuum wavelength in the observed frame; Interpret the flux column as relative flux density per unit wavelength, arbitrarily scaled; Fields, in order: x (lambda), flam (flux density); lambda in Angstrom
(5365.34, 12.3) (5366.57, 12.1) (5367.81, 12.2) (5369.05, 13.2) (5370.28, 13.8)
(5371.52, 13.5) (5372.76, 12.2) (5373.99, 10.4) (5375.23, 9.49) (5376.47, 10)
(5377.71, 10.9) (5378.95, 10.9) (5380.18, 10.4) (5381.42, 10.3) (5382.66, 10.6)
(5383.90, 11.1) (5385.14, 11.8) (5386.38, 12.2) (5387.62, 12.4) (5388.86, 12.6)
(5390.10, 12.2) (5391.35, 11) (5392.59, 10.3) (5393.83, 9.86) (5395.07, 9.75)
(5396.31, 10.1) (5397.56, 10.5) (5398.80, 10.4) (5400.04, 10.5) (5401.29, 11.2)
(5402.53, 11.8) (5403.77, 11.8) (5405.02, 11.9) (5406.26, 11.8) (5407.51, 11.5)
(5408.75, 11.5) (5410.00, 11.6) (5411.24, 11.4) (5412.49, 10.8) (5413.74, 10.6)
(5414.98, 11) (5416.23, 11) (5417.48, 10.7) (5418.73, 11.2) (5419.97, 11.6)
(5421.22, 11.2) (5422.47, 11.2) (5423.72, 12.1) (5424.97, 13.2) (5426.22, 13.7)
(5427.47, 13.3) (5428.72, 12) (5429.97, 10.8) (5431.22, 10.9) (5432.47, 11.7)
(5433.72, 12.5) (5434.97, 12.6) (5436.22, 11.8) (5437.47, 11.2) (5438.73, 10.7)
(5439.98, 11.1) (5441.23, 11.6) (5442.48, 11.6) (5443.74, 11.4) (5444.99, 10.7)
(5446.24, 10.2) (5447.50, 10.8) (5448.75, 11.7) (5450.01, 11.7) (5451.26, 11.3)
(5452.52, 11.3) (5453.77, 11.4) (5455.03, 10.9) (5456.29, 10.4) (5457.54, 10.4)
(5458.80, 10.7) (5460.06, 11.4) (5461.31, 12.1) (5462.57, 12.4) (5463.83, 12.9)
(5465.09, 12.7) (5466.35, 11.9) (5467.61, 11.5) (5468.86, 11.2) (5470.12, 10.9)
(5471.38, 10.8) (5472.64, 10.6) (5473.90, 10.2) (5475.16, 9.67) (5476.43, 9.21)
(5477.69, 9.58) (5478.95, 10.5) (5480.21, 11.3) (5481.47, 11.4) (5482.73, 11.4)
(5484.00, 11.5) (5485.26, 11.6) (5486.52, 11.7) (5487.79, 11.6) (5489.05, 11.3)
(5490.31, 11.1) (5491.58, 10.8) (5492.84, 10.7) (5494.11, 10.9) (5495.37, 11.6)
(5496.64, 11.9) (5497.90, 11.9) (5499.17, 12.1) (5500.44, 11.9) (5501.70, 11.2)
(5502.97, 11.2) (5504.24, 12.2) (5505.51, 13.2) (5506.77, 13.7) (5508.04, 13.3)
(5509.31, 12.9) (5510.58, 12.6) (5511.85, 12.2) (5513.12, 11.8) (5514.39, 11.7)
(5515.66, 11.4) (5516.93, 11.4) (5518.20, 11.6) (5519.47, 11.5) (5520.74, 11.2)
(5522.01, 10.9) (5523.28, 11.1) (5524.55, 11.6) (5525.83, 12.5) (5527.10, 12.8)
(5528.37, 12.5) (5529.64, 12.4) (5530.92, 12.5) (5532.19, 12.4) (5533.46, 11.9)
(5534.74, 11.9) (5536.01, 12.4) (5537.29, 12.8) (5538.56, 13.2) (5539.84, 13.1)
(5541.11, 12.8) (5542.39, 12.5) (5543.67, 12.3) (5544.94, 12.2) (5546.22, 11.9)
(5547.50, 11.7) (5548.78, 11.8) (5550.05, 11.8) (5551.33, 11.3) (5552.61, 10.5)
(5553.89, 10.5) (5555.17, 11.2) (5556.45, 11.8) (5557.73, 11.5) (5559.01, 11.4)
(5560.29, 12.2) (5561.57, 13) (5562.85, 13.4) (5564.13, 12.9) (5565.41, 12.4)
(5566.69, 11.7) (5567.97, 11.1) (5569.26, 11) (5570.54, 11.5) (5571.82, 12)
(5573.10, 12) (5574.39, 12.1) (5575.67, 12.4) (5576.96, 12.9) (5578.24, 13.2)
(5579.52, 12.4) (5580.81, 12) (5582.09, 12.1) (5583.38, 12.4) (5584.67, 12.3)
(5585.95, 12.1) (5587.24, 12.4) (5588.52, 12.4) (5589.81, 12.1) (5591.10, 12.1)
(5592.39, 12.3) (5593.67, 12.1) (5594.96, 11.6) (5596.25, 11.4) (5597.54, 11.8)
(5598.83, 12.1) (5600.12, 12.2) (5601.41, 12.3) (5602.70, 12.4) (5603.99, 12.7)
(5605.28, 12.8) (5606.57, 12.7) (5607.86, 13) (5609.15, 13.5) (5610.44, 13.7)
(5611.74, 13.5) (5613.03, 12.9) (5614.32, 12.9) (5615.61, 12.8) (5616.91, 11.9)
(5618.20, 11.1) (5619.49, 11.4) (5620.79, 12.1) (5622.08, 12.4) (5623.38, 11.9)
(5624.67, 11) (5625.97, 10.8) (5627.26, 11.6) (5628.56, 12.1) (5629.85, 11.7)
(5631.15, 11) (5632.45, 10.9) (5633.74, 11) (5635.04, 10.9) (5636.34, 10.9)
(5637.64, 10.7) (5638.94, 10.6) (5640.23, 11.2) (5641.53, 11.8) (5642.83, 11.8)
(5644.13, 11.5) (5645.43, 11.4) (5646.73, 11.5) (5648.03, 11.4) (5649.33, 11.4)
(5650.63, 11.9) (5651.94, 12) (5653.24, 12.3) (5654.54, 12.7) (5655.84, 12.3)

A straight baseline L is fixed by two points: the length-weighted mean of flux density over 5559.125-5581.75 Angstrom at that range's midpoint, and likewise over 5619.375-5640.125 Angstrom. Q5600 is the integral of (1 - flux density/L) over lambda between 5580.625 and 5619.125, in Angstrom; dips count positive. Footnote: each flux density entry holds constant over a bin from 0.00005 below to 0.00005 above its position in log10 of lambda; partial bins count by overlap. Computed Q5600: -2.02 Angstrom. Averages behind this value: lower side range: 12.2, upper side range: 11.3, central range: 12.4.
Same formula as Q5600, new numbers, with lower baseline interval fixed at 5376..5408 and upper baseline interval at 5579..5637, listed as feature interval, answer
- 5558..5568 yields -0.4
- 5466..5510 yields 0.5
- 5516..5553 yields -0.9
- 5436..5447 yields 0.2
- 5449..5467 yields -0.3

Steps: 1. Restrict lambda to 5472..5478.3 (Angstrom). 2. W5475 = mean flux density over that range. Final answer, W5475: 9.84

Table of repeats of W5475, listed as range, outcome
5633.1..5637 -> 10.9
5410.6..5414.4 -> 11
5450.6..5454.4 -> 11.3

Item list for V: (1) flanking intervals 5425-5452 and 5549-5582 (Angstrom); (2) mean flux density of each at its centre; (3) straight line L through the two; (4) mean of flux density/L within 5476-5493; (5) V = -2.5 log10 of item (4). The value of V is 0.07 mag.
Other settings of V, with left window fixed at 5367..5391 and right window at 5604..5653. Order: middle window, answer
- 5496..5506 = -0.02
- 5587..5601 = -0.02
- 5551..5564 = 0.00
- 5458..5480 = 0.06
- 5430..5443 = 0.01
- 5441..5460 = 0.06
